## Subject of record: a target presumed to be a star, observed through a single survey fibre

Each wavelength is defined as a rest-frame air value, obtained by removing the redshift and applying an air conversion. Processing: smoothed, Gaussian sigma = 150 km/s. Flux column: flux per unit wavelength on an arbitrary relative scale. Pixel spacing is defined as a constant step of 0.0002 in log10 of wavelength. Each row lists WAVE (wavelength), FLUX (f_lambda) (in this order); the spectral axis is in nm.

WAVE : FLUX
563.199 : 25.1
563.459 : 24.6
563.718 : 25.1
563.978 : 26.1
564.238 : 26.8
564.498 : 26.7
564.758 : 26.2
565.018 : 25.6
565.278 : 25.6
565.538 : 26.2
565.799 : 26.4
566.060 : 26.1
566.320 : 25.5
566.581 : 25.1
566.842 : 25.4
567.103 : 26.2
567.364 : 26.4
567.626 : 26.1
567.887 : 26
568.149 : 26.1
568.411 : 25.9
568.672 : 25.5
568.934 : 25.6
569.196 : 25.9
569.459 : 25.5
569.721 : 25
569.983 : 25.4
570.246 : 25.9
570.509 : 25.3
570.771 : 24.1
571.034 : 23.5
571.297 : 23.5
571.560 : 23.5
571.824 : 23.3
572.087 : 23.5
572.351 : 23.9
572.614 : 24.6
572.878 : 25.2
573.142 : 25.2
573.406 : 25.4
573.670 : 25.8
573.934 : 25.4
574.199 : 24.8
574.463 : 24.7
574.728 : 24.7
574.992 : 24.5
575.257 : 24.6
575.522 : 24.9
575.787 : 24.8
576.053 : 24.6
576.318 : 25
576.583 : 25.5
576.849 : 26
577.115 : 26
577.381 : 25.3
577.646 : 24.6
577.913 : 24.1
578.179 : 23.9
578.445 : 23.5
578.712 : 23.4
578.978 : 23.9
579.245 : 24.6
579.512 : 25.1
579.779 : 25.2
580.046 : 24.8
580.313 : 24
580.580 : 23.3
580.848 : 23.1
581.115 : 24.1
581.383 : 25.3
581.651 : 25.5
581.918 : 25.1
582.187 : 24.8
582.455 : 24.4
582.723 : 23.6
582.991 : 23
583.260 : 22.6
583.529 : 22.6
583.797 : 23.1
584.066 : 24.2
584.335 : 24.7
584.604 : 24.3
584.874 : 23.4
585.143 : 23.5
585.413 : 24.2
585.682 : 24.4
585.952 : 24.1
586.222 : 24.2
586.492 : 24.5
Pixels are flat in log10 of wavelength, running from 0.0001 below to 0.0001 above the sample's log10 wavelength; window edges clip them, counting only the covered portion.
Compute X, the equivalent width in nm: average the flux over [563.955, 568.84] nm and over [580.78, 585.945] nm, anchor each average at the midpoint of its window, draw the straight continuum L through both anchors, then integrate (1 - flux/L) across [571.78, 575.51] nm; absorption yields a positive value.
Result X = 0.06 nm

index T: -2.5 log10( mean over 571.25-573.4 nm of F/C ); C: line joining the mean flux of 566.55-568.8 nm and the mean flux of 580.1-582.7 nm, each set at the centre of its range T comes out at 0.05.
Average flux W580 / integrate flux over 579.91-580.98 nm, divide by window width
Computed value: 23.8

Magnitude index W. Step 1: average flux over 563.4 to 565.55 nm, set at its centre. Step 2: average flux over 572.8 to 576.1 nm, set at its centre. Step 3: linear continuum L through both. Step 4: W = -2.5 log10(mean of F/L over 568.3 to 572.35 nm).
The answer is 0.03 mag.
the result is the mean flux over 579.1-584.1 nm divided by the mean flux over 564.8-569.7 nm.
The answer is 0.9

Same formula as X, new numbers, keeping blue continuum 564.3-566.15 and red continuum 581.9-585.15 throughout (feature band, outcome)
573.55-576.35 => 0.00 nm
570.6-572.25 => 0.11 nm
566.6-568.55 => -0.01 nm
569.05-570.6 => 0.00 nm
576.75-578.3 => -0.03 nm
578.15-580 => 0.00 nm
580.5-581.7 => -0.01 nm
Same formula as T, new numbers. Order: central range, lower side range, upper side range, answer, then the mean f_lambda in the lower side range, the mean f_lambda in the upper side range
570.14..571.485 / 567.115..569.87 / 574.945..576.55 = 0.047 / 25.8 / 24.8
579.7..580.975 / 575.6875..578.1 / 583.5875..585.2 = 0.021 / 25.1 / 23.8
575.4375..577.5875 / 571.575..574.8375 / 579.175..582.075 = -0.028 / 24.7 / 24.6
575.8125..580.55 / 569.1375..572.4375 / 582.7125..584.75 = -0.033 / 24.5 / 23.5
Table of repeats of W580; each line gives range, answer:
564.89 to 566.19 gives 26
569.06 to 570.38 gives 25.5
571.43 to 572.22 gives 23.4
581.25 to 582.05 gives 25.3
